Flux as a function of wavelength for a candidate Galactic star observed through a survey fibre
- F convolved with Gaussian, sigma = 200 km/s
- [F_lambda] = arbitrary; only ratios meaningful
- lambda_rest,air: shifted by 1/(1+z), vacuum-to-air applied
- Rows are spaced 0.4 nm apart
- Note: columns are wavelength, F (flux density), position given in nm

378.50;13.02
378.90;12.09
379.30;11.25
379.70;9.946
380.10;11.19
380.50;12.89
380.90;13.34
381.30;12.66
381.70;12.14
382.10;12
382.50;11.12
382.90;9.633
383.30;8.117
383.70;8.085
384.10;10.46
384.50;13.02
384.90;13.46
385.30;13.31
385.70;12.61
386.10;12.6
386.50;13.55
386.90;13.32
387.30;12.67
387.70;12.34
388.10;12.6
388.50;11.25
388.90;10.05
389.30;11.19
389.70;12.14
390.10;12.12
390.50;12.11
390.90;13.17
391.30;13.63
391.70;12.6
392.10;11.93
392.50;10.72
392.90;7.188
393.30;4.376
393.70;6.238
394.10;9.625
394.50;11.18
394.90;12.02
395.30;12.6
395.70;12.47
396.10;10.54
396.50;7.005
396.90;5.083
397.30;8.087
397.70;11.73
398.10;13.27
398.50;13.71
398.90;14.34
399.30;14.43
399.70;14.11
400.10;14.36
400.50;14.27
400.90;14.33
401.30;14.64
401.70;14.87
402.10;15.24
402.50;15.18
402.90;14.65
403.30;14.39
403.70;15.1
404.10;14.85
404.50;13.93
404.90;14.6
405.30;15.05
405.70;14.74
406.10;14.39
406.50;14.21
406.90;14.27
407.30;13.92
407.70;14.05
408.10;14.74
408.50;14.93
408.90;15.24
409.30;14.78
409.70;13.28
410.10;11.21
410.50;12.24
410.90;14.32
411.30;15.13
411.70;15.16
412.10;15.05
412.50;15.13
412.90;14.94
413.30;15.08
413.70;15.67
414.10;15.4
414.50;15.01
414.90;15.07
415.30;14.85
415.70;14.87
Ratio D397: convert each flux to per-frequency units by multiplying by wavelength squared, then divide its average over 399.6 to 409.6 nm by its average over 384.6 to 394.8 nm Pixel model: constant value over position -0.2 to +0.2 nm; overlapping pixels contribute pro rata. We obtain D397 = 1.37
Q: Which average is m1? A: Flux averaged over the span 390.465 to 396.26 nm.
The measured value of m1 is 10.7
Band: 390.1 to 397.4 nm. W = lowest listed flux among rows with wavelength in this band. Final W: 4.376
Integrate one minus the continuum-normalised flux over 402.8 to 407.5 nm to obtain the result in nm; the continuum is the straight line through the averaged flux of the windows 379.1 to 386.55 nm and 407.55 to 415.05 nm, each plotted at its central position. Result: -0.20 nm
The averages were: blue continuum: 11.6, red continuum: 14.5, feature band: 14.5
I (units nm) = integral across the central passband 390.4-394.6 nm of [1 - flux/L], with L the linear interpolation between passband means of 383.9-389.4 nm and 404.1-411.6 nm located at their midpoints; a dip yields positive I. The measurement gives 0.87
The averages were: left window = 12.3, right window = 14.2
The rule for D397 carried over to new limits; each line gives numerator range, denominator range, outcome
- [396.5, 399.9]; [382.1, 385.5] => 1.14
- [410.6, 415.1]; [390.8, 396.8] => 1.62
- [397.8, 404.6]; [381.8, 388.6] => 1.33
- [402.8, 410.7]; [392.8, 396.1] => 1.57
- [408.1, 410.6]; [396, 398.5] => 1.52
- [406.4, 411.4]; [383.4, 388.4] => 1.28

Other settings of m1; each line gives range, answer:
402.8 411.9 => 14.3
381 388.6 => 11.9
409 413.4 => 14.2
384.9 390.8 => 12.3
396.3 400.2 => 11.5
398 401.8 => 14.2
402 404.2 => 14.9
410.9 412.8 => 15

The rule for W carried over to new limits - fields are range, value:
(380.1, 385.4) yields 8.085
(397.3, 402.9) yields 8.087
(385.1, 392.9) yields 7.188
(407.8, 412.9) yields 11.21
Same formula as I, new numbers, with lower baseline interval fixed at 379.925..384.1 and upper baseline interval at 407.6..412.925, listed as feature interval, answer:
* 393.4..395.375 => 0.41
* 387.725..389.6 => 0.07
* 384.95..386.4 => -0.18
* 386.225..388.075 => -0.20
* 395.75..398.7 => 0.64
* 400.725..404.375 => -0.38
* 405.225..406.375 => -0.07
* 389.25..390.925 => -0.02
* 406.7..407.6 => -0.01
